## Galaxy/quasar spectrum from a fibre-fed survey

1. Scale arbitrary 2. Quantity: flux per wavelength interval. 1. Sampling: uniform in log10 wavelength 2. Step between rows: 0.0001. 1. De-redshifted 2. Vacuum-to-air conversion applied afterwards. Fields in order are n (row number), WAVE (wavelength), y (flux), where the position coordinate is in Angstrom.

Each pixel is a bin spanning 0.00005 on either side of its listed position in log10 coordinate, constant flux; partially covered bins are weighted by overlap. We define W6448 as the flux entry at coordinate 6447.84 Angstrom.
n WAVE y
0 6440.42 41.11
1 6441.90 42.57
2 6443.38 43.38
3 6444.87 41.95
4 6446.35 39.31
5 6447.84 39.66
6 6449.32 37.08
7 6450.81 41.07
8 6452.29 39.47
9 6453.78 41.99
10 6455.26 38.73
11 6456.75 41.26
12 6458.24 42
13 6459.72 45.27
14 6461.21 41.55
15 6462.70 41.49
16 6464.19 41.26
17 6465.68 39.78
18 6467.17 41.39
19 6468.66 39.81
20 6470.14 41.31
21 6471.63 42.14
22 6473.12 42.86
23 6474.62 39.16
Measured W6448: 39.66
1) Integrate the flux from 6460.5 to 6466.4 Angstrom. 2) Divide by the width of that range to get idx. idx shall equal 41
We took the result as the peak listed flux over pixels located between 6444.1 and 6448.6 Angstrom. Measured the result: 41.95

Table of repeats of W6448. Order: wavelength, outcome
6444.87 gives 41.95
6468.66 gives 39.81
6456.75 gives 41.26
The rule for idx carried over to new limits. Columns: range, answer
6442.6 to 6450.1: 40.3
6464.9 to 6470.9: 40.6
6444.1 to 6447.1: 40.5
